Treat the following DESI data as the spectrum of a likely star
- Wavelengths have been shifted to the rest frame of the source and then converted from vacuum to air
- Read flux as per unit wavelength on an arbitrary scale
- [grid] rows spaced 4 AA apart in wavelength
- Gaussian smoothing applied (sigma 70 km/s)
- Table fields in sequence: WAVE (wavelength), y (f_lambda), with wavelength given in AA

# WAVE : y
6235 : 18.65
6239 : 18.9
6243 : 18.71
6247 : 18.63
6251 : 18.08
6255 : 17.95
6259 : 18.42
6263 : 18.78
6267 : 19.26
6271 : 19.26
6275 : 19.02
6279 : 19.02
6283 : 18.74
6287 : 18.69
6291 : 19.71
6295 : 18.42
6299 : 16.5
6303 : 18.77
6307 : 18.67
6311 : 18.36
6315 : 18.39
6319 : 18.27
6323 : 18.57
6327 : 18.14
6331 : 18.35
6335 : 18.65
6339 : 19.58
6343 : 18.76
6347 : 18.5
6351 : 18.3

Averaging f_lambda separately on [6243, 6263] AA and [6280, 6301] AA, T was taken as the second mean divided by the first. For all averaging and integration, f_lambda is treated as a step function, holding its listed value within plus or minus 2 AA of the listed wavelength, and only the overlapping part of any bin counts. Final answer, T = 1.00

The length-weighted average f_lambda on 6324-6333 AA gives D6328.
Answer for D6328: 18.3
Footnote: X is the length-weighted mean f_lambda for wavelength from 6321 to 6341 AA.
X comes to 18.7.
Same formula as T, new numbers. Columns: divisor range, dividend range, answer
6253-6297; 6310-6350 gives 0.98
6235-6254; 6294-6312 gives 0.98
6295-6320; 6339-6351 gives 1.03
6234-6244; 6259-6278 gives 1.01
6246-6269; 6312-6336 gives 0.99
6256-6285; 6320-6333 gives 0.97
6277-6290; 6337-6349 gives 1.00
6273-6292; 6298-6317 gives 0.96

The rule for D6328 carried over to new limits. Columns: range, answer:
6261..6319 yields 18.7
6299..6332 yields 18.3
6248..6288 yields 18.7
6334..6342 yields 19.1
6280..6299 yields 18.6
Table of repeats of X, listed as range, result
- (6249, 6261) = 18.2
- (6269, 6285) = 19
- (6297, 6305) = 17.6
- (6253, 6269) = 18.6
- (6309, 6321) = 18.3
